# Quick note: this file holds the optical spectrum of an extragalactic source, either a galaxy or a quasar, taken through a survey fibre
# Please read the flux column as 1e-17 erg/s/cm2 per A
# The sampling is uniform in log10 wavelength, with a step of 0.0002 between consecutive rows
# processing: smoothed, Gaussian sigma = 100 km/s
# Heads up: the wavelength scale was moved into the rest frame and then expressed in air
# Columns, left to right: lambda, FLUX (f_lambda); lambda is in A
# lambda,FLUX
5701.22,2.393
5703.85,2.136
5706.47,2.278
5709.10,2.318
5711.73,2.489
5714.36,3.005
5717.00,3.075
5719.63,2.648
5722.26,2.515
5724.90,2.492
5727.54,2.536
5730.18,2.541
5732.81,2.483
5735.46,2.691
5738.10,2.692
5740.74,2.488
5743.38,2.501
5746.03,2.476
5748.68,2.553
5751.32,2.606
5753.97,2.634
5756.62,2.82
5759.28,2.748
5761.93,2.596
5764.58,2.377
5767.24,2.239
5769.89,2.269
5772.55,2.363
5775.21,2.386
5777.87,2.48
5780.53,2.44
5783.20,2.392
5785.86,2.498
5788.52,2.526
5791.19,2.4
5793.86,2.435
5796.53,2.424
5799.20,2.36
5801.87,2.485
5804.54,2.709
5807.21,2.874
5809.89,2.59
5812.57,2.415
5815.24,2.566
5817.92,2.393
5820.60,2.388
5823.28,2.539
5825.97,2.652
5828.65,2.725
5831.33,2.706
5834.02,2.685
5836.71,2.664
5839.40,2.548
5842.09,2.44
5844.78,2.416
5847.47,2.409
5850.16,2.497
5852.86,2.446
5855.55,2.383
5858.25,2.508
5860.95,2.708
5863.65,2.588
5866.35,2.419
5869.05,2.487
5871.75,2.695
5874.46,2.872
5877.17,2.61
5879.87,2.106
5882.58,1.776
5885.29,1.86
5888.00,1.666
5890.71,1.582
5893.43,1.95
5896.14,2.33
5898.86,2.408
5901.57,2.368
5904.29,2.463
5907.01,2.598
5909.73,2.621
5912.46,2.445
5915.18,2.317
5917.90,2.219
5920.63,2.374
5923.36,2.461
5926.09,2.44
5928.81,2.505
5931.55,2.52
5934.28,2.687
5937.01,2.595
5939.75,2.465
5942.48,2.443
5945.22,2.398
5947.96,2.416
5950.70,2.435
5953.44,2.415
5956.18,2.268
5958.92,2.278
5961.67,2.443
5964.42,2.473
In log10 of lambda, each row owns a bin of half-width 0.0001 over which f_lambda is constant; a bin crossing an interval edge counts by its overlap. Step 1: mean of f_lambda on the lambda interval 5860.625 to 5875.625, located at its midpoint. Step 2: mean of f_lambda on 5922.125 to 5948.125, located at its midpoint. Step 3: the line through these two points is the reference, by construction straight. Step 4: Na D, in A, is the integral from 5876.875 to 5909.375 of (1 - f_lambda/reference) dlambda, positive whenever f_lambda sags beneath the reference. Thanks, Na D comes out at 5.4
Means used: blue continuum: 2.62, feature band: 2.14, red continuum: 2.5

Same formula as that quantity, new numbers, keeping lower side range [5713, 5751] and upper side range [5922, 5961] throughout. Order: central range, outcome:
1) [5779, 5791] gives 0.56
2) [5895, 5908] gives 0.28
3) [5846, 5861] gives 0.30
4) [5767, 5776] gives 0.94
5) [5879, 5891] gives 3.33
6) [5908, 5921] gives 0.37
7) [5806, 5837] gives -0.59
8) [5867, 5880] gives -0.43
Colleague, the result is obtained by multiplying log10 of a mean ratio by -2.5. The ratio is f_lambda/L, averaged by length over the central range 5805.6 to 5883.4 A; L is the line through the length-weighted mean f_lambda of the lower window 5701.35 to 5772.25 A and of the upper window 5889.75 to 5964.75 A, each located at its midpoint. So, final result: -0.03 mag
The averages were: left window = 2.54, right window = 2.39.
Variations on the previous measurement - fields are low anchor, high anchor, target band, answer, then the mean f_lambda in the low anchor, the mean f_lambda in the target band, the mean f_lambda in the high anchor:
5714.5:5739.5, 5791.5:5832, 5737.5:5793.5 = 0.04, 2.65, 2.5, 2.54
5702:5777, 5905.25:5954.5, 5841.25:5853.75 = 0.02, 2.53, 2.44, 2.46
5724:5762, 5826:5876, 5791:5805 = 0.05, 2.59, 2.46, 2.57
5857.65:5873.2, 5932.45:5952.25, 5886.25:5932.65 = 0.10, 2.57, 2.3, 2.49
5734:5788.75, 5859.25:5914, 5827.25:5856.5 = -0.06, 2.51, 2.54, 2.33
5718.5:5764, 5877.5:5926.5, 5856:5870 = -0.10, 2.59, 2.53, 2.23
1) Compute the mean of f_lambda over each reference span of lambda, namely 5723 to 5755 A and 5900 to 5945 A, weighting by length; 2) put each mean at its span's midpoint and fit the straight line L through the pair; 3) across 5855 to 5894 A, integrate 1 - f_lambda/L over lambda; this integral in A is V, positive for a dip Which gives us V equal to 3.24 A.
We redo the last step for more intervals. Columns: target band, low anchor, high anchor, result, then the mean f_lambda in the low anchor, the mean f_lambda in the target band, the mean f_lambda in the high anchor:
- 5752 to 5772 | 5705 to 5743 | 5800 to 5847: 0.4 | 2.59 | 2.52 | 2.57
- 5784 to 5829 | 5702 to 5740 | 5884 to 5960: -1.0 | 2.56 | 2.52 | 2.34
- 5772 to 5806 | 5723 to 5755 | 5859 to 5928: 0.4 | 2.56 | 2.46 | 2.34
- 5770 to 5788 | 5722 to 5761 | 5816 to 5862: 1.0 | 2.59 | 2.42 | 2.53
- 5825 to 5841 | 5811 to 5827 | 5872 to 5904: -1.6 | 2.49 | 2.66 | 2.17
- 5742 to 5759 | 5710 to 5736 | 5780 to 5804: -0.3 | 2.64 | 2.61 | 2.45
